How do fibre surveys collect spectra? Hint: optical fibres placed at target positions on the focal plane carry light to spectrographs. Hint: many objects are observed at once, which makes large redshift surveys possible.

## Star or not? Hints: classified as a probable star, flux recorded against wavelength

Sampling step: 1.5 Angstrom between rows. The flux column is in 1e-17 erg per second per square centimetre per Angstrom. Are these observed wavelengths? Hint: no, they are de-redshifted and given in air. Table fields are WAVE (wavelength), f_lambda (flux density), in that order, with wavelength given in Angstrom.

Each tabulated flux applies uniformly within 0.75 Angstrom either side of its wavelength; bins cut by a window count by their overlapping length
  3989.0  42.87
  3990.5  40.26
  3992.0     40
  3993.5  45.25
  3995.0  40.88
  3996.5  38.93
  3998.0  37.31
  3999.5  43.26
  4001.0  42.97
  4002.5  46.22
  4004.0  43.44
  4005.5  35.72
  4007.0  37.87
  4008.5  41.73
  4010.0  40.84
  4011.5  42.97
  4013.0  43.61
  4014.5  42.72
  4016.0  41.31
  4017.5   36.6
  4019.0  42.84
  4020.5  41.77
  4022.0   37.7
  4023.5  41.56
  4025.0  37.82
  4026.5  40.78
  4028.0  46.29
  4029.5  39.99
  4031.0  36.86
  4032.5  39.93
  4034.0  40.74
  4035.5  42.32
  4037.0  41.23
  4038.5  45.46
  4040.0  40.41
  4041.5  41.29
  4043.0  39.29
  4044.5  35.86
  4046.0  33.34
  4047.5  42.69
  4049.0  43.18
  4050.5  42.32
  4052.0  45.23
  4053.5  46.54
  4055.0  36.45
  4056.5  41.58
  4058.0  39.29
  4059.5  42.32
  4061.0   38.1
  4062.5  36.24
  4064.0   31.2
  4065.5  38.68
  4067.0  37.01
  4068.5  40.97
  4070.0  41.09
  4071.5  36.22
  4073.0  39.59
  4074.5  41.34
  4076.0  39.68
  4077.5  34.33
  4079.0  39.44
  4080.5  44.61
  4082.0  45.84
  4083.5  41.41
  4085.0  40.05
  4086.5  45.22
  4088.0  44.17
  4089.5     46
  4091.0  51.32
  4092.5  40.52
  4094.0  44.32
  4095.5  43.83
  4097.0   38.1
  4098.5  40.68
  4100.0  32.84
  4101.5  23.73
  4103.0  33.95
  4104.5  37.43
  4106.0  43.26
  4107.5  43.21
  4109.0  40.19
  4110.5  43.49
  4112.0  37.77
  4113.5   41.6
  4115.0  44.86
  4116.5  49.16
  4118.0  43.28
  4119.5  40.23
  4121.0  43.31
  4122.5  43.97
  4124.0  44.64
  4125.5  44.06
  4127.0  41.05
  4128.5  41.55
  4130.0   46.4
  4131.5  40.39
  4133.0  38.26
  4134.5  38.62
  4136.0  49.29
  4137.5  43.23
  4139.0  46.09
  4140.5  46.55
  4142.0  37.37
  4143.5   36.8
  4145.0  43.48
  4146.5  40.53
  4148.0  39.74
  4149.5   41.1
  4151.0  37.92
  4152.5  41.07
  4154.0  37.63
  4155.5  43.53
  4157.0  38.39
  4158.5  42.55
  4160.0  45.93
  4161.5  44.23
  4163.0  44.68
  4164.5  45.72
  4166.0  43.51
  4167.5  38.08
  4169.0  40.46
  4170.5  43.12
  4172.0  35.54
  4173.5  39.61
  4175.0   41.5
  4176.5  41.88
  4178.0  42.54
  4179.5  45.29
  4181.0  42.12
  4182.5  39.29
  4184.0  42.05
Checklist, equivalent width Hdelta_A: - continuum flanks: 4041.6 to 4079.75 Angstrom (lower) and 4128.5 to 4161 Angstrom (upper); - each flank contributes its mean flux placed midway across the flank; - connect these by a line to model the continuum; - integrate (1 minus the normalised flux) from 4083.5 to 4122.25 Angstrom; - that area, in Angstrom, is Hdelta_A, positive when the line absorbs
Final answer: -0.8 Angstrom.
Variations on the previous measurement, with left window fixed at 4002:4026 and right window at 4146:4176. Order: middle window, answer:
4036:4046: 0.2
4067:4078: 0.5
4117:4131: -0.7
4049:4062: -0.2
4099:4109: 1.2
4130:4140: -0.4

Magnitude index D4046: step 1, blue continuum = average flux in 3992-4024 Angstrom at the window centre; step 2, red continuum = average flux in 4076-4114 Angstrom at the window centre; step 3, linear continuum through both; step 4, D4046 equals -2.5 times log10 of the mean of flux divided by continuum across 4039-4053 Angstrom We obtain 0.01 mag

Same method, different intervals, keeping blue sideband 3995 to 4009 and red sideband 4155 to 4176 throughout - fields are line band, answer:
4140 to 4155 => 0.04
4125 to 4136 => -0.01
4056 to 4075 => 0.07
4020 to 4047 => 0.02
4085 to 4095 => -0.09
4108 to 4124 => -0.03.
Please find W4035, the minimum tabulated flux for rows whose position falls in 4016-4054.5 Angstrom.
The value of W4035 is 33.34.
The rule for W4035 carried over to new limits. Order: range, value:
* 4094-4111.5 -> 23.73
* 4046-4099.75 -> 31.2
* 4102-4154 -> 33.95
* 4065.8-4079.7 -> 34.33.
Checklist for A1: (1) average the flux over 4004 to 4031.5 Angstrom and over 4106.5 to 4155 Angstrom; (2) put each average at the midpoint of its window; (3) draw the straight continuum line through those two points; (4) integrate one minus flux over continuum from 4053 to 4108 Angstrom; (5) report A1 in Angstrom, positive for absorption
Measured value 1.9 Angstrom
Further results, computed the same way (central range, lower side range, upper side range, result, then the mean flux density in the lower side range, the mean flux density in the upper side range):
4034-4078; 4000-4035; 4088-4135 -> 1.4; 41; 41.4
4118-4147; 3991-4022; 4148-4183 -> -0.7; 41.2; 41.5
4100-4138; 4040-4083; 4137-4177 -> -0.4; 39.8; 41.5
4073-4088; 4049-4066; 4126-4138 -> -0.2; 40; 42.4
